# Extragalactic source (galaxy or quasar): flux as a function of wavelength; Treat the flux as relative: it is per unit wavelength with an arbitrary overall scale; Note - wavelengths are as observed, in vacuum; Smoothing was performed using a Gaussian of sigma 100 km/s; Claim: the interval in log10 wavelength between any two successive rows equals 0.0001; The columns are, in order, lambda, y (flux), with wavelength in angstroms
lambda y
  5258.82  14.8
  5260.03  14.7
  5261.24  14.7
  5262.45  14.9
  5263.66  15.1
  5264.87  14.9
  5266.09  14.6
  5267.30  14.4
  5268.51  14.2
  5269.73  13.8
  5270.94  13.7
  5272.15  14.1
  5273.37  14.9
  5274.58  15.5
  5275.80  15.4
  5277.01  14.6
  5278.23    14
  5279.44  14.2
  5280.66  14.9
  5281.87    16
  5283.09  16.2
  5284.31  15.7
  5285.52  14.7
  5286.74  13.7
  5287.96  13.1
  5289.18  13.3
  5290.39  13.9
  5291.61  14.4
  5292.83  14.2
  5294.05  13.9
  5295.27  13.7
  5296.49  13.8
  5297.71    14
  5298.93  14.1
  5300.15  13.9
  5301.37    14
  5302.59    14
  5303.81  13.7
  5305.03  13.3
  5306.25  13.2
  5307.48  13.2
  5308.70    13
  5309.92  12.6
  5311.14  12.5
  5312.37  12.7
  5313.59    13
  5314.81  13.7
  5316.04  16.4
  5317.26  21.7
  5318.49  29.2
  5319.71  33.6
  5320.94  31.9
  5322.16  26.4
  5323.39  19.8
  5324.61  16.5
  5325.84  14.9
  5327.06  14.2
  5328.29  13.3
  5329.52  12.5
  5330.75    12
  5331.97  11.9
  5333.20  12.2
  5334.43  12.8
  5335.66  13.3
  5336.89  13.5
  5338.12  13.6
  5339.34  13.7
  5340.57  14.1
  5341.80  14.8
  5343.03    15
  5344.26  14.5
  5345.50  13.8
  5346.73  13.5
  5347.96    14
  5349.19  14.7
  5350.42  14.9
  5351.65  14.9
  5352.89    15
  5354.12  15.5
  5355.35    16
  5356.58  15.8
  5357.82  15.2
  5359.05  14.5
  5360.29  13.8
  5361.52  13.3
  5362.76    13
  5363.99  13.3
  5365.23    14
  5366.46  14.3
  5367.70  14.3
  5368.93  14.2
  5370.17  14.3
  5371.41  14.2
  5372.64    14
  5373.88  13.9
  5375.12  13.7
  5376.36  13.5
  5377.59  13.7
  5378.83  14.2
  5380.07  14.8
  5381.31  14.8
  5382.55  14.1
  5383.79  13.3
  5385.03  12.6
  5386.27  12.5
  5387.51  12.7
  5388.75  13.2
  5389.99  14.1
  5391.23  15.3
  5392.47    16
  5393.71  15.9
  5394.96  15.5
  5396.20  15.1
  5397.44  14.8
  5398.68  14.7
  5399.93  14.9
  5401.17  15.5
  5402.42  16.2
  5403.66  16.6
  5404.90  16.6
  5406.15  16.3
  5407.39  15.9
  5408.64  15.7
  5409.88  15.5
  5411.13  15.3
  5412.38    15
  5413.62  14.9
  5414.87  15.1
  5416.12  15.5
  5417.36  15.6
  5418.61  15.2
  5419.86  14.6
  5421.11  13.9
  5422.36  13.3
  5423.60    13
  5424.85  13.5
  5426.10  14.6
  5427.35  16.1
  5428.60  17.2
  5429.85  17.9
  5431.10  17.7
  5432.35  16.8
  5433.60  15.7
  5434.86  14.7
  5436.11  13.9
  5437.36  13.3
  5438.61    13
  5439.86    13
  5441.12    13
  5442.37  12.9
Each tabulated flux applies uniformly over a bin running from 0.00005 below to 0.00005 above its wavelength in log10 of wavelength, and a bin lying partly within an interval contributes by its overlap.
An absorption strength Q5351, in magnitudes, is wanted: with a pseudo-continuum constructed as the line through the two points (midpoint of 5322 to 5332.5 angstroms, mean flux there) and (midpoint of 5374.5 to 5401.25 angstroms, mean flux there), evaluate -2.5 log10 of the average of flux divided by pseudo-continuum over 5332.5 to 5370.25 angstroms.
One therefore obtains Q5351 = 0.053 mag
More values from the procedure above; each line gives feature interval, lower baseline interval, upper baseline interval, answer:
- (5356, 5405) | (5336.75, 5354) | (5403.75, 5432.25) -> 0.036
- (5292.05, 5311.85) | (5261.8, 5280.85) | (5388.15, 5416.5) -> 0.091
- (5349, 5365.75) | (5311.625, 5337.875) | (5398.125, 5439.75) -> 0.142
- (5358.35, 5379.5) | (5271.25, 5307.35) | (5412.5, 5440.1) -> 0.058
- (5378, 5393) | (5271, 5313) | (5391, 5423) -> 0.086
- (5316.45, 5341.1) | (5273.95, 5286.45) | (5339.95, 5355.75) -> -0.186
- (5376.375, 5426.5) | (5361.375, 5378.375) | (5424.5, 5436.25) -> 0.014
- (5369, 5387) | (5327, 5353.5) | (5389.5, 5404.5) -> 0.077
